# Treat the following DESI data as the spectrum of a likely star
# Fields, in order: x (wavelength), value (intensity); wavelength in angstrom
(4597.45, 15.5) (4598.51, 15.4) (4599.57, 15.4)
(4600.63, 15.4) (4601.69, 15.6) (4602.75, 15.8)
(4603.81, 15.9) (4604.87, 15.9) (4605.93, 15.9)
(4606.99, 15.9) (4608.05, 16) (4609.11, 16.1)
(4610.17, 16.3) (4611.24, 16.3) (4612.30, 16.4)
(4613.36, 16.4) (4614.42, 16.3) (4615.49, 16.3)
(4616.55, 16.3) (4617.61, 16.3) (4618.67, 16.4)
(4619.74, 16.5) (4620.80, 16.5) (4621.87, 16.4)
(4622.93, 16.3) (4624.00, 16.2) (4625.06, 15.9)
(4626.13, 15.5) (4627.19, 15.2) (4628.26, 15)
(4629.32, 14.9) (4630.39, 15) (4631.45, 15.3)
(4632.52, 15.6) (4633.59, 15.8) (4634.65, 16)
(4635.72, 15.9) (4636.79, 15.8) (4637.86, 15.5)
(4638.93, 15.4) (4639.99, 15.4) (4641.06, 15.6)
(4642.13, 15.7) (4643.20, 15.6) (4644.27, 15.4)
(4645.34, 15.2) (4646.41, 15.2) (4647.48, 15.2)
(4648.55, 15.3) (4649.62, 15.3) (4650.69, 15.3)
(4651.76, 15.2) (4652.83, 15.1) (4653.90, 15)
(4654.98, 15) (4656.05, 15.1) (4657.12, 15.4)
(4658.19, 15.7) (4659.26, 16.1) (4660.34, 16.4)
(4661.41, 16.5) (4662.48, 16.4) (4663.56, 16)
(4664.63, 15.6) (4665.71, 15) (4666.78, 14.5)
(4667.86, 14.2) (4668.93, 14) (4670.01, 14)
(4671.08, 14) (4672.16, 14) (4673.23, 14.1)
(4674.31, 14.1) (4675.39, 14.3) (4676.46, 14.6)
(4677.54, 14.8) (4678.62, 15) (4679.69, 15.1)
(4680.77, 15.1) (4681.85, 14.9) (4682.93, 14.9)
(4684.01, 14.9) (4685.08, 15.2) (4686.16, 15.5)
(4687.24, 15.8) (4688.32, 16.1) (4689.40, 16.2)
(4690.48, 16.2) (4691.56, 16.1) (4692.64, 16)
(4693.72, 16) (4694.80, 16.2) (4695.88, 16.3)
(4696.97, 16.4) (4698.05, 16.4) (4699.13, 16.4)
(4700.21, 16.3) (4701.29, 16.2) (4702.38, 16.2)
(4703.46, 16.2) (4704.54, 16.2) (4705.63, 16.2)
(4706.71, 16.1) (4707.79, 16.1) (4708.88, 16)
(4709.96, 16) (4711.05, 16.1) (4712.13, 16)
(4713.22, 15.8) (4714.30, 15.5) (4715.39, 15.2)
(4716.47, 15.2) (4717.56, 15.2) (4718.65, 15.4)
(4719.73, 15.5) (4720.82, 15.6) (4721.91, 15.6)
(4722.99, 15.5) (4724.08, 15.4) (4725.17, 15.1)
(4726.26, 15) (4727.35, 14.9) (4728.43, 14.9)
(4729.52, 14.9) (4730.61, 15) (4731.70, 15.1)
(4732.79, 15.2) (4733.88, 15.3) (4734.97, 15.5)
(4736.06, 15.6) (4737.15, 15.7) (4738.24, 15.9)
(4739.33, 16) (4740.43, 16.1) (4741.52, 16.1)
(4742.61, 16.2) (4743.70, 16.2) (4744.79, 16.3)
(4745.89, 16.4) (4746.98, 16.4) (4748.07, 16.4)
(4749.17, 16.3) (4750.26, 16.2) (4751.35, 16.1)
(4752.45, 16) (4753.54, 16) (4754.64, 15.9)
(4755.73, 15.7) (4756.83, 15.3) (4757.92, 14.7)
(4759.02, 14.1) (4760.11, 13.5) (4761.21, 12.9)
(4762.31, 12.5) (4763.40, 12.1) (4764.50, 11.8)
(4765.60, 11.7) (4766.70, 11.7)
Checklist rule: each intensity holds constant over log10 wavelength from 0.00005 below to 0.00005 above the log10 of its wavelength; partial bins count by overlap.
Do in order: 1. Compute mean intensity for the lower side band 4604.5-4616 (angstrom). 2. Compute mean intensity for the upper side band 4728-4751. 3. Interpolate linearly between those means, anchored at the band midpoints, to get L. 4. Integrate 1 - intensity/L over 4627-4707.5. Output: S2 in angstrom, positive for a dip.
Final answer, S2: 2.82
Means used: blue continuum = 16.2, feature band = 15.4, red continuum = 15.8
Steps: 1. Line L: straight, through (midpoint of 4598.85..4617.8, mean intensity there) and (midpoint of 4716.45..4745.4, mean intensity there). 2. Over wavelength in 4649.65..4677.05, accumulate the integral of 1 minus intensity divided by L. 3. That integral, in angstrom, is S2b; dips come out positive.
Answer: 1.3 angstrom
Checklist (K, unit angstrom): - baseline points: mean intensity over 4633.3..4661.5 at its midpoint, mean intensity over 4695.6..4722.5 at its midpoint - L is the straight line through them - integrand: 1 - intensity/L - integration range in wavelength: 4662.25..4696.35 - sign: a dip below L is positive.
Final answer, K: 1.2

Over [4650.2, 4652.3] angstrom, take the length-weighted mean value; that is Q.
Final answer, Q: 15.3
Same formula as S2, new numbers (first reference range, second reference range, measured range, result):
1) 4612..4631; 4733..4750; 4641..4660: 0.8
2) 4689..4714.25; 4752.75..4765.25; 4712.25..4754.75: -2.0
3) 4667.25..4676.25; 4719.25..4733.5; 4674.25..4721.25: -3.4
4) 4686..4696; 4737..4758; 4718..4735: 0.9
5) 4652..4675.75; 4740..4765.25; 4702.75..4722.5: -0.9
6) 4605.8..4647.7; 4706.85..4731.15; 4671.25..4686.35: 0.9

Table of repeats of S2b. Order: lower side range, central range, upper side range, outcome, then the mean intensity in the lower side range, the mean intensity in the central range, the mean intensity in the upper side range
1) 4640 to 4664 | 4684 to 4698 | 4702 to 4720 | -0.2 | 15.5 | 16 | 15.8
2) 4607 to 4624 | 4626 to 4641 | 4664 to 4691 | 0.4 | 16.3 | 15.5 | 14.9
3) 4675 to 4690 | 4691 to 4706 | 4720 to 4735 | -1.0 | 15.2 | 16.2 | 15.2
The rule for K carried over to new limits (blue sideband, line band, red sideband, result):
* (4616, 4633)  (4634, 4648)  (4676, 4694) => 0.2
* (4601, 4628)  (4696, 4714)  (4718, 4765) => -0.8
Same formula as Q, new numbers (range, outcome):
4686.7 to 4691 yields 16.1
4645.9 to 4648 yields 15.2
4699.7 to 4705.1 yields 16.2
